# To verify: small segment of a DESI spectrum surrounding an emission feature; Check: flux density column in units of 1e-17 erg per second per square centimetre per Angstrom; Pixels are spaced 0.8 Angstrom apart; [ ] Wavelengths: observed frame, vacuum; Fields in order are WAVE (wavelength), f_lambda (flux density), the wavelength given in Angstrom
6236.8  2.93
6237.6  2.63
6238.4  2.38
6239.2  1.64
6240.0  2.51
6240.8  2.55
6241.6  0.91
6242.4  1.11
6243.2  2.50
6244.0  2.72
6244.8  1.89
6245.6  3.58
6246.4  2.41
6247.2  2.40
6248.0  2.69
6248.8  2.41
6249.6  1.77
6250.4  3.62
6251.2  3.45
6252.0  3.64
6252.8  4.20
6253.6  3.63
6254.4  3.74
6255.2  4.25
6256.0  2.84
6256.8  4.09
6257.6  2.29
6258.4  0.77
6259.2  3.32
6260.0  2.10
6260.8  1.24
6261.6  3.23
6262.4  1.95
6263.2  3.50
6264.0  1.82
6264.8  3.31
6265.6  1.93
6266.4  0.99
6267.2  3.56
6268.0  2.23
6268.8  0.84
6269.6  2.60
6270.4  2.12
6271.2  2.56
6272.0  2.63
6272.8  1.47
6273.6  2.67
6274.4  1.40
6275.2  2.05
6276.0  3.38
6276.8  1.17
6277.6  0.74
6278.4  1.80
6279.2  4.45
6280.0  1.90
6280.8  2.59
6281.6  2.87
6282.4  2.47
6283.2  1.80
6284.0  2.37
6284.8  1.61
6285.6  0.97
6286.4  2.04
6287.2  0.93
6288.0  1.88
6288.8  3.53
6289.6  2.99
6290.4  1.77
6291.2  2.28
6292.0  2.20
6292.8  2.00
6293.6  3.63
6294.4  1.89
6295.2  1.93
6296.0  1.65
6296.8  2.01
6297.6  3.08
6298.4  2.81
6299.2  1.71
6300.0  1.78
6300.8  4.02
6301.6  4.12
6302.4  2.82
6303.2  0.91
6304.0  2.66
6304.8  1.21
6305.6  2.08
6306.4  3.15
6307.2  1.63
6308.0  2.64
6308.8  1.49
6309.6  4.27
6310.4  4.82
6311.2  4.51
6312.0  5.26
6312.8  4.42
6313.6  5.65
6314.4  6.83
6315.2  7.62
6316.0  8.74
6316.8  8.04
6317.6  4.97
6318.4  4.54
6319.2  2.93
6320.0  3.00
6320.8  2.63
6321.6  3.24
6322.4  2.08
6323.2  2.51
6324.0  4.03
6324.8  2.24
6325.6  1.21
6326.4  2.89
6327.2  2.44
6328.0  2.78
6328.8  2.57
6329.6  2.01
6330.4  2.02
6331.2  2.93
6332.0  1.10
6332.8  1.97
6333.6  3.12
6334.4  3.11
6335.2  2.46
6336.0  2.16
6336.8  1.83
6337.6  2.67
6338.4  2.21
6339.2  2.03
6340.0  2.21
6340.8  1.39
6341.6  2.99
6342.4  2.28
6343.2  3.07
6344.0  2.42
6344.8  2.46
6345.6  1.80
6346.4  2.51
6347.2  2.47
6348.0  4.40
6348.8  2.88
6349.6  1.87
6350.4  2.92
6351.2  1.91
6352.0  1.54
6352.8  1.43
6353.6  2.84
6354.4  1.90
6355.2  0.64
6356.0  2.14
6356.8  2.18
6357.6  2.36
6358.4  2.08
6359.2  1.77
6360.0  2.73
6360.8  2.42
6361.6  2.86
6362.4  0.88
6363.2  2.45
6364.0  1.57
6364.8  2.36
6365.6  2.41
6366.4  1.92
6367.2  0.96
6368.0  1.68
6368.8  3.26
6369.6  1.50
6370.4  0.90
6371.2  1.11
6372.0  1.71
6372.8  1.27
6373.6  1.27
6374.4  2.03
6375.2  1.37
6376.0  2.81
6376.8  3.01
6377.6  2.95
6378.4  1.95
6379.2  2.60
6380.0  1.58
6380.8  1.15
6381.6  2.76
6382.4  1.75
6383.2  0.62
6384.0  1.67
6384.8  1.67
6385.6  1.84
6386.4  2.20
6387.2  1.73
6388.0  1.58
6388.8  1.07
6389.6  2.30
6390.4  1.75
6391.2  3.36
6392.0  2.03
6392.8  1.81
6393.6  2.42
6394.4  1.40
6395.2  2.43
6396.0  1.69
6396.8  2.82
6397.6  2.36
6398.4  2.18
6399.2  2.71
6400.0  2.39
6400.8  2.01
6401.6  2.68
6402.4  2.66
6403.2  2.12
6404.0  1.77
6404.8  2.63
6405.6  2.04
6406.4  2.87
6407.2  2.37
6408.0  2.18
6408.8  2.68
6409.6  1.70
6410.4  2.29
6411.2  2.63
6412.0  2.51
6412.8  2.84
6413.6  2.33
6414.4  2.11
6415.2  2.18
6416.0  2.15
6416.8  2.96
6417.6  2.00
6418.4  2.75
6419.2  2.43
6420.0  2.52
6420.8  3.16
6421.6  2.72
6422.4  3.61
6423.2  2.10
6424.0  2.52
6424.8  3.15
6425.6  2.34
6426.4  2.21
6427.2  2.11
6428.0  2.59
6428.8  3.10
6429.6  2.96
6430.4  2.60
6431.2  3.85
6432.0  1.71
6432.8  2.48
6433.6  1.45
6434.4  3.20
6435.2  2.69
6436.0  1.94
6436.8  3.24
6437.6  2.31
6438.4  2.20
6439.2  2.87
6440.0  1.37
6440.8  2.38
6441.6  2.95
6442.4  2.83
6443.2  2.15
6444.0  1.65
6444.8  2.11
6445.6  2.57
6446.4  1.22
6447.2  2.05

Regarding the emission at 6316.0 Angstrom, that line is [O III] 5007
